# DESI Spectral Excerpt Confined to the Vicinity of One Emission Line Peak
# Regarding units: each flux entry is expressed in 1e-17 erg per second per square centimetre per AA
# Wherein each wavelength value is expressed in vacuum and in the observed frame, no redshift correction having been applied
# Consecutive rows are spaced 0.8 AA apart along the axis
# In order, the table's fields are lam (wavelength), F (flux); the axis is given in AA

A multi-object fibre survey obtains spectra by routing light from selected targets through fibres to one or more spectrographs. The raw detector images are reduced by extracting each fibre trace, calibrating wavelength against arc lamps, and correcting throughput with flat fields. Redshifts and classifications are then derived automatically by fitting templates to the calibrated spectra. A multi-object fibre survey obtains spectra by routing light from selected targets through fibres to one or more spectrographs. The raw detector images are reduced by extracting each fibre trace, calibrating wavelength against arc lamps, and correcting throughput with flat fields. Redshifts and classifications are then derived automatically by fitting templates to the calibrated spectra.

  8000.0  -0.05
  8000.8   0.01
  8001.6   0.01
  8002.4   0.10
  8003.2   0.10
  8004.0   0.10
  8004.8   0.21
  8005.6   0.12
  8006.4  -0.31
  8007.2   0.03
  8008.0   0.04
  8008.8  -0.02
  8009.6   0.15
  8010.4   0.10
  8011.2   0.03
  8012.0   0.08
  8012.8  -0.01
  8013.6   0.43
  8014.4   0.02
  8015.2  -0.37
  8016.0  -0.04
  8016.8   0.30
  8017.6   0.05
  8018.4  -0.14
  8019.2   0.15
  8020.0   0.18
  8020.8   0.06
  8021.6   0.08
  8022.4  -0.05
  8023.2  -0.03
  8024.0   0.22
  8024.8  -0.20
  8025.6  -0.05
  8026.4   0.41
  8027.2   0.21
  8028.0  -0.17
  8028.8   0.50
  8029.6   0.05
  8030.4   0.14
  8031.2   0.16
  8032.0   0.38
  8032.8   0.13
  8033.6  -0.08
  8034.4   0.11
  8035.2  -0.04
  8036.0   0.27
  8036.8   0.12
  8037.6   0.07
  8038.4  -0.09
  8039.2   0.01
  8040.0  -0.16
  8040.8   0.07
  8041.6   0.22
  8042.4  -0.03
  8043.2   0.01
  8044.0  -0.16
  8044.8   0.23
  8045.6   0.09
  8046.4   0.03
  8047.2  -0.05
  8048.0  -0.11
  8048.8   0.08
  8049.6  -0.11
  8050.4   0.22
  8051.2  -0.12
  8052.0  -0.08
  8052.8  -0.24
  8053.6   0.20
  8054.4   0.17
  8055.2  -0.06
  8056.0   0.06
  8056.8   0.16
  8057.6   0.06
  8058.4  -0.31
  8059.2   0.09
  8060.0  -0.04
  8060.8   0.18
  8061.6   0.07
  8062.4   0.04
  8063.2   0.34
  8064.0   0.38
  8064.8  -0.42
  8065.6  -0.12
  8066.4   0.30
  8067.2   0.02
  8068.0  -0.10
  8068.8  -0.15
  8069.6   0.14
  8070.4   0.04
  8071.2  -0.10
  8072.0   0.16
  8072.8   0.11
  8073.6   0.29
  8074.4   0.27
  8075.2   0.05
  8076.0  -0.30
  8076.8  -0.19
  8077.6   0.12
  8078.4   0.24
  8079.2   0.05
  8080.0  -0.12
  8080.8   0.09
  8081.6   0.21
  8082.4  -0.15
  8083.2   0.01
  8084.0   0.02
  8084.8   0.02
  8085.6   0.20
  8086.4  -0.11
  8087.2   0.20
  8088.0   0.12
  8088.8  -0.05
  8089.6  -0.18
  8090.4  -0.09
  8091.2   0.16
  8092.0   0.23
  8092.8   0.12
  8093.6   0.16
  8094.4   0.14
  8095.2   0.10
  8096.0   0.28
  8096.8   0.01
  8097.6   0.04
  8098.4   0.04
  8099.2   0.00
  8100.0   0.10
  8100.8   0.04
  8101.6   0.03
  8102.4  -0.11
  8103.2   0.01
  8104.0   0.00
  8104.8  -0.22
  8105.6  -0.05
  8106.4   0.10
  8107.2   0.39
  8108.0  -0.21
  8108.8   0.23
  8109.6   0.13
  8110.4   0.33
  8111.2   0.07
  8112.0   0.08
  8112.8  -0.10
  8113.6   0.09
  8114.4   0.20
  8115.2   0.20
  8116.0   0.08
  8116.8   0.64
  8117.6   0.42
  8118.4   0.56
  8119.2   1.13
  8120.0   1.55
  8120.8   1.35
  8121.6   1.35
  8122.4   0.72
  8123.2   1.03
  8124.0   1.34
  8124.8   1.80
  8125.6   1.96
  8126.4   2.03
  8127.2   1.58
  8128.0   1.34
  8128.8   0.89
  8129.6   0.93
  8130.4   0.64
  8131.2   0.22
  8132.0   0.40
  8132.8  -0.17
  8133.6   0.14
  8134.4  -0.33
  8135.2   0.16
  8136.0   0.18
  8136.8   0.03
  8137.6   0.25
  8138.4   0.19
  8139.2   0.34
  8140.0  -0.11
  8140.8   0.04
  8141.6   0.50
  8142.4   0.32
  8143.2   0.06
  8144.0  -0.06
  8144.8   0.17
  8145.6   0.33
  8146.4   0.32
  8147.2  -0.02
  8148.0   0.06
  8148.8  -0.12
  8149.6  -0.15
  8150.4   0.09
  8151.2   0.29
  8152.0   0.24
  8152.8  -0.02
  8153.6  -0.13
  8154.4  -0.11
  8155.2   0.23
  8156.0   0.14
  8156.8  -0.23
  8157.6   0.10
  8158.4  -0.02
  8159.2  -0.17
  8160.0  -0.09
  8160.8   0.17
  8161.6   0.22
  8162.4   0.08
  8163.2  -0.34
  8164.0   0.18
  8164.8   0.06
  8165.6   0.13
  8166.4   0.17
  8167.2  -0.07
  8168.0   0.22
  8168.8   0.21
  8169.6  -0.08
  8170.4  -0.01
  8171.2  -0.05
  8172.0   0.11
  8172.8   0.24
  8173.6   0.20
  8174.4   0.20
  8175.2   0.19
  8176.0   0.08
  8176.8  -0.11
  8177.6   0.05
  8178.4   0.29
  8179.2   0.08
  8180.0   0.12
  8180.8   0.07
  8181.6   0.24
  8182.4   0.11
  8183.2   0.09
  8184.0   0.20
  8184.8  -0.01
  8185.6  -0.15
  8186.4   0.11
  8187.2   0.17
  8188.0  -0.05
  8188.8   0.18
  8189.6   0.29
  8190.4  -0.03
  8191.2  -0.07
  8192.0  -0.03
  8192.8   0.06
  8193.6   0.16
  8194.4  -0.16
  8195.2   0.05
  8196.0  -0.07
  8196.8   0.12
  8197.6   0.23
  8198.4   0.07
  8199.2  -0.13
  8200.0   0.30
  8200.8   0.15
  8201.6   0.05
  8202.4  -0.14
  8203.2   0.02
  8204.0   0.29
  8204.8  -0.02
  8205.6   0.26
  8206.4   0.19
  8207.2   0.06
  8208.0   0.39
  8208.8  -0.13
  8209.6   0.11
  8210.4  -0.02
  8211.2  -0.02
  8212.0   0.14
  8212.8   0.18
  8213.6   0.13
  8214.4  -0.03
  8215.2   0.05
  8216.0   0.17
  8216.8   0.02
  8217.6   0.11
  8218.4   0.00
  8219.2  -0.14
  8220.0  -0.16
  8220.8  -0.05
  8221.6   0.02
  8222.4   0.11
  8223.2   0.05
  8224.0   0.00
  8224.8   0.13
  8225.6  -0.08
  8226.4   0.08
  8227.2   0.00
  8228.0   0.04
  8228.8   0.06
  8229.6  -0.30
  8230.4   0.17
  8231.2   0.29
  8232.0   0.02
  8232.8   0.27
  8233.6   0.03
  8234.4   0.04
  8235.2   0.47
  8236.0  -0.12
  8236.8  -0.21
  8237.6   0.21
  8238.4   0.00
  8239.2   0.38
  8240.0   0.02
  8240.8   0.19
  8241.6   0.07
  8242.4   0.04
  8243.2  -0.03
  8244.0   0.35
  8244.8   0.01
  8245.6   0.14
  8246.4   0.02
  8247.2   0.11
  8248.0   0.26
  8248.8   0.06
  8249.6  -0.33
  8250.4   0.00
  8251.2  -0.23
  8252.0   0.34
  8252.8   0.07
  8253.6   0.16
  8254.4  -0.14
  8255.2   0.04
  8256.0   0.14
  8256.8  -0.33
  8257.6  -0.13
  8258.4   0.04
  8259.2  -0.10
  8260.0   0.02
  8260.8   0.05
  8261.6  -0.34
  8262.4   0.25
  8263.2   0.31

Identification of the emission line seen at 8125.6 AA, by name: [O II]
